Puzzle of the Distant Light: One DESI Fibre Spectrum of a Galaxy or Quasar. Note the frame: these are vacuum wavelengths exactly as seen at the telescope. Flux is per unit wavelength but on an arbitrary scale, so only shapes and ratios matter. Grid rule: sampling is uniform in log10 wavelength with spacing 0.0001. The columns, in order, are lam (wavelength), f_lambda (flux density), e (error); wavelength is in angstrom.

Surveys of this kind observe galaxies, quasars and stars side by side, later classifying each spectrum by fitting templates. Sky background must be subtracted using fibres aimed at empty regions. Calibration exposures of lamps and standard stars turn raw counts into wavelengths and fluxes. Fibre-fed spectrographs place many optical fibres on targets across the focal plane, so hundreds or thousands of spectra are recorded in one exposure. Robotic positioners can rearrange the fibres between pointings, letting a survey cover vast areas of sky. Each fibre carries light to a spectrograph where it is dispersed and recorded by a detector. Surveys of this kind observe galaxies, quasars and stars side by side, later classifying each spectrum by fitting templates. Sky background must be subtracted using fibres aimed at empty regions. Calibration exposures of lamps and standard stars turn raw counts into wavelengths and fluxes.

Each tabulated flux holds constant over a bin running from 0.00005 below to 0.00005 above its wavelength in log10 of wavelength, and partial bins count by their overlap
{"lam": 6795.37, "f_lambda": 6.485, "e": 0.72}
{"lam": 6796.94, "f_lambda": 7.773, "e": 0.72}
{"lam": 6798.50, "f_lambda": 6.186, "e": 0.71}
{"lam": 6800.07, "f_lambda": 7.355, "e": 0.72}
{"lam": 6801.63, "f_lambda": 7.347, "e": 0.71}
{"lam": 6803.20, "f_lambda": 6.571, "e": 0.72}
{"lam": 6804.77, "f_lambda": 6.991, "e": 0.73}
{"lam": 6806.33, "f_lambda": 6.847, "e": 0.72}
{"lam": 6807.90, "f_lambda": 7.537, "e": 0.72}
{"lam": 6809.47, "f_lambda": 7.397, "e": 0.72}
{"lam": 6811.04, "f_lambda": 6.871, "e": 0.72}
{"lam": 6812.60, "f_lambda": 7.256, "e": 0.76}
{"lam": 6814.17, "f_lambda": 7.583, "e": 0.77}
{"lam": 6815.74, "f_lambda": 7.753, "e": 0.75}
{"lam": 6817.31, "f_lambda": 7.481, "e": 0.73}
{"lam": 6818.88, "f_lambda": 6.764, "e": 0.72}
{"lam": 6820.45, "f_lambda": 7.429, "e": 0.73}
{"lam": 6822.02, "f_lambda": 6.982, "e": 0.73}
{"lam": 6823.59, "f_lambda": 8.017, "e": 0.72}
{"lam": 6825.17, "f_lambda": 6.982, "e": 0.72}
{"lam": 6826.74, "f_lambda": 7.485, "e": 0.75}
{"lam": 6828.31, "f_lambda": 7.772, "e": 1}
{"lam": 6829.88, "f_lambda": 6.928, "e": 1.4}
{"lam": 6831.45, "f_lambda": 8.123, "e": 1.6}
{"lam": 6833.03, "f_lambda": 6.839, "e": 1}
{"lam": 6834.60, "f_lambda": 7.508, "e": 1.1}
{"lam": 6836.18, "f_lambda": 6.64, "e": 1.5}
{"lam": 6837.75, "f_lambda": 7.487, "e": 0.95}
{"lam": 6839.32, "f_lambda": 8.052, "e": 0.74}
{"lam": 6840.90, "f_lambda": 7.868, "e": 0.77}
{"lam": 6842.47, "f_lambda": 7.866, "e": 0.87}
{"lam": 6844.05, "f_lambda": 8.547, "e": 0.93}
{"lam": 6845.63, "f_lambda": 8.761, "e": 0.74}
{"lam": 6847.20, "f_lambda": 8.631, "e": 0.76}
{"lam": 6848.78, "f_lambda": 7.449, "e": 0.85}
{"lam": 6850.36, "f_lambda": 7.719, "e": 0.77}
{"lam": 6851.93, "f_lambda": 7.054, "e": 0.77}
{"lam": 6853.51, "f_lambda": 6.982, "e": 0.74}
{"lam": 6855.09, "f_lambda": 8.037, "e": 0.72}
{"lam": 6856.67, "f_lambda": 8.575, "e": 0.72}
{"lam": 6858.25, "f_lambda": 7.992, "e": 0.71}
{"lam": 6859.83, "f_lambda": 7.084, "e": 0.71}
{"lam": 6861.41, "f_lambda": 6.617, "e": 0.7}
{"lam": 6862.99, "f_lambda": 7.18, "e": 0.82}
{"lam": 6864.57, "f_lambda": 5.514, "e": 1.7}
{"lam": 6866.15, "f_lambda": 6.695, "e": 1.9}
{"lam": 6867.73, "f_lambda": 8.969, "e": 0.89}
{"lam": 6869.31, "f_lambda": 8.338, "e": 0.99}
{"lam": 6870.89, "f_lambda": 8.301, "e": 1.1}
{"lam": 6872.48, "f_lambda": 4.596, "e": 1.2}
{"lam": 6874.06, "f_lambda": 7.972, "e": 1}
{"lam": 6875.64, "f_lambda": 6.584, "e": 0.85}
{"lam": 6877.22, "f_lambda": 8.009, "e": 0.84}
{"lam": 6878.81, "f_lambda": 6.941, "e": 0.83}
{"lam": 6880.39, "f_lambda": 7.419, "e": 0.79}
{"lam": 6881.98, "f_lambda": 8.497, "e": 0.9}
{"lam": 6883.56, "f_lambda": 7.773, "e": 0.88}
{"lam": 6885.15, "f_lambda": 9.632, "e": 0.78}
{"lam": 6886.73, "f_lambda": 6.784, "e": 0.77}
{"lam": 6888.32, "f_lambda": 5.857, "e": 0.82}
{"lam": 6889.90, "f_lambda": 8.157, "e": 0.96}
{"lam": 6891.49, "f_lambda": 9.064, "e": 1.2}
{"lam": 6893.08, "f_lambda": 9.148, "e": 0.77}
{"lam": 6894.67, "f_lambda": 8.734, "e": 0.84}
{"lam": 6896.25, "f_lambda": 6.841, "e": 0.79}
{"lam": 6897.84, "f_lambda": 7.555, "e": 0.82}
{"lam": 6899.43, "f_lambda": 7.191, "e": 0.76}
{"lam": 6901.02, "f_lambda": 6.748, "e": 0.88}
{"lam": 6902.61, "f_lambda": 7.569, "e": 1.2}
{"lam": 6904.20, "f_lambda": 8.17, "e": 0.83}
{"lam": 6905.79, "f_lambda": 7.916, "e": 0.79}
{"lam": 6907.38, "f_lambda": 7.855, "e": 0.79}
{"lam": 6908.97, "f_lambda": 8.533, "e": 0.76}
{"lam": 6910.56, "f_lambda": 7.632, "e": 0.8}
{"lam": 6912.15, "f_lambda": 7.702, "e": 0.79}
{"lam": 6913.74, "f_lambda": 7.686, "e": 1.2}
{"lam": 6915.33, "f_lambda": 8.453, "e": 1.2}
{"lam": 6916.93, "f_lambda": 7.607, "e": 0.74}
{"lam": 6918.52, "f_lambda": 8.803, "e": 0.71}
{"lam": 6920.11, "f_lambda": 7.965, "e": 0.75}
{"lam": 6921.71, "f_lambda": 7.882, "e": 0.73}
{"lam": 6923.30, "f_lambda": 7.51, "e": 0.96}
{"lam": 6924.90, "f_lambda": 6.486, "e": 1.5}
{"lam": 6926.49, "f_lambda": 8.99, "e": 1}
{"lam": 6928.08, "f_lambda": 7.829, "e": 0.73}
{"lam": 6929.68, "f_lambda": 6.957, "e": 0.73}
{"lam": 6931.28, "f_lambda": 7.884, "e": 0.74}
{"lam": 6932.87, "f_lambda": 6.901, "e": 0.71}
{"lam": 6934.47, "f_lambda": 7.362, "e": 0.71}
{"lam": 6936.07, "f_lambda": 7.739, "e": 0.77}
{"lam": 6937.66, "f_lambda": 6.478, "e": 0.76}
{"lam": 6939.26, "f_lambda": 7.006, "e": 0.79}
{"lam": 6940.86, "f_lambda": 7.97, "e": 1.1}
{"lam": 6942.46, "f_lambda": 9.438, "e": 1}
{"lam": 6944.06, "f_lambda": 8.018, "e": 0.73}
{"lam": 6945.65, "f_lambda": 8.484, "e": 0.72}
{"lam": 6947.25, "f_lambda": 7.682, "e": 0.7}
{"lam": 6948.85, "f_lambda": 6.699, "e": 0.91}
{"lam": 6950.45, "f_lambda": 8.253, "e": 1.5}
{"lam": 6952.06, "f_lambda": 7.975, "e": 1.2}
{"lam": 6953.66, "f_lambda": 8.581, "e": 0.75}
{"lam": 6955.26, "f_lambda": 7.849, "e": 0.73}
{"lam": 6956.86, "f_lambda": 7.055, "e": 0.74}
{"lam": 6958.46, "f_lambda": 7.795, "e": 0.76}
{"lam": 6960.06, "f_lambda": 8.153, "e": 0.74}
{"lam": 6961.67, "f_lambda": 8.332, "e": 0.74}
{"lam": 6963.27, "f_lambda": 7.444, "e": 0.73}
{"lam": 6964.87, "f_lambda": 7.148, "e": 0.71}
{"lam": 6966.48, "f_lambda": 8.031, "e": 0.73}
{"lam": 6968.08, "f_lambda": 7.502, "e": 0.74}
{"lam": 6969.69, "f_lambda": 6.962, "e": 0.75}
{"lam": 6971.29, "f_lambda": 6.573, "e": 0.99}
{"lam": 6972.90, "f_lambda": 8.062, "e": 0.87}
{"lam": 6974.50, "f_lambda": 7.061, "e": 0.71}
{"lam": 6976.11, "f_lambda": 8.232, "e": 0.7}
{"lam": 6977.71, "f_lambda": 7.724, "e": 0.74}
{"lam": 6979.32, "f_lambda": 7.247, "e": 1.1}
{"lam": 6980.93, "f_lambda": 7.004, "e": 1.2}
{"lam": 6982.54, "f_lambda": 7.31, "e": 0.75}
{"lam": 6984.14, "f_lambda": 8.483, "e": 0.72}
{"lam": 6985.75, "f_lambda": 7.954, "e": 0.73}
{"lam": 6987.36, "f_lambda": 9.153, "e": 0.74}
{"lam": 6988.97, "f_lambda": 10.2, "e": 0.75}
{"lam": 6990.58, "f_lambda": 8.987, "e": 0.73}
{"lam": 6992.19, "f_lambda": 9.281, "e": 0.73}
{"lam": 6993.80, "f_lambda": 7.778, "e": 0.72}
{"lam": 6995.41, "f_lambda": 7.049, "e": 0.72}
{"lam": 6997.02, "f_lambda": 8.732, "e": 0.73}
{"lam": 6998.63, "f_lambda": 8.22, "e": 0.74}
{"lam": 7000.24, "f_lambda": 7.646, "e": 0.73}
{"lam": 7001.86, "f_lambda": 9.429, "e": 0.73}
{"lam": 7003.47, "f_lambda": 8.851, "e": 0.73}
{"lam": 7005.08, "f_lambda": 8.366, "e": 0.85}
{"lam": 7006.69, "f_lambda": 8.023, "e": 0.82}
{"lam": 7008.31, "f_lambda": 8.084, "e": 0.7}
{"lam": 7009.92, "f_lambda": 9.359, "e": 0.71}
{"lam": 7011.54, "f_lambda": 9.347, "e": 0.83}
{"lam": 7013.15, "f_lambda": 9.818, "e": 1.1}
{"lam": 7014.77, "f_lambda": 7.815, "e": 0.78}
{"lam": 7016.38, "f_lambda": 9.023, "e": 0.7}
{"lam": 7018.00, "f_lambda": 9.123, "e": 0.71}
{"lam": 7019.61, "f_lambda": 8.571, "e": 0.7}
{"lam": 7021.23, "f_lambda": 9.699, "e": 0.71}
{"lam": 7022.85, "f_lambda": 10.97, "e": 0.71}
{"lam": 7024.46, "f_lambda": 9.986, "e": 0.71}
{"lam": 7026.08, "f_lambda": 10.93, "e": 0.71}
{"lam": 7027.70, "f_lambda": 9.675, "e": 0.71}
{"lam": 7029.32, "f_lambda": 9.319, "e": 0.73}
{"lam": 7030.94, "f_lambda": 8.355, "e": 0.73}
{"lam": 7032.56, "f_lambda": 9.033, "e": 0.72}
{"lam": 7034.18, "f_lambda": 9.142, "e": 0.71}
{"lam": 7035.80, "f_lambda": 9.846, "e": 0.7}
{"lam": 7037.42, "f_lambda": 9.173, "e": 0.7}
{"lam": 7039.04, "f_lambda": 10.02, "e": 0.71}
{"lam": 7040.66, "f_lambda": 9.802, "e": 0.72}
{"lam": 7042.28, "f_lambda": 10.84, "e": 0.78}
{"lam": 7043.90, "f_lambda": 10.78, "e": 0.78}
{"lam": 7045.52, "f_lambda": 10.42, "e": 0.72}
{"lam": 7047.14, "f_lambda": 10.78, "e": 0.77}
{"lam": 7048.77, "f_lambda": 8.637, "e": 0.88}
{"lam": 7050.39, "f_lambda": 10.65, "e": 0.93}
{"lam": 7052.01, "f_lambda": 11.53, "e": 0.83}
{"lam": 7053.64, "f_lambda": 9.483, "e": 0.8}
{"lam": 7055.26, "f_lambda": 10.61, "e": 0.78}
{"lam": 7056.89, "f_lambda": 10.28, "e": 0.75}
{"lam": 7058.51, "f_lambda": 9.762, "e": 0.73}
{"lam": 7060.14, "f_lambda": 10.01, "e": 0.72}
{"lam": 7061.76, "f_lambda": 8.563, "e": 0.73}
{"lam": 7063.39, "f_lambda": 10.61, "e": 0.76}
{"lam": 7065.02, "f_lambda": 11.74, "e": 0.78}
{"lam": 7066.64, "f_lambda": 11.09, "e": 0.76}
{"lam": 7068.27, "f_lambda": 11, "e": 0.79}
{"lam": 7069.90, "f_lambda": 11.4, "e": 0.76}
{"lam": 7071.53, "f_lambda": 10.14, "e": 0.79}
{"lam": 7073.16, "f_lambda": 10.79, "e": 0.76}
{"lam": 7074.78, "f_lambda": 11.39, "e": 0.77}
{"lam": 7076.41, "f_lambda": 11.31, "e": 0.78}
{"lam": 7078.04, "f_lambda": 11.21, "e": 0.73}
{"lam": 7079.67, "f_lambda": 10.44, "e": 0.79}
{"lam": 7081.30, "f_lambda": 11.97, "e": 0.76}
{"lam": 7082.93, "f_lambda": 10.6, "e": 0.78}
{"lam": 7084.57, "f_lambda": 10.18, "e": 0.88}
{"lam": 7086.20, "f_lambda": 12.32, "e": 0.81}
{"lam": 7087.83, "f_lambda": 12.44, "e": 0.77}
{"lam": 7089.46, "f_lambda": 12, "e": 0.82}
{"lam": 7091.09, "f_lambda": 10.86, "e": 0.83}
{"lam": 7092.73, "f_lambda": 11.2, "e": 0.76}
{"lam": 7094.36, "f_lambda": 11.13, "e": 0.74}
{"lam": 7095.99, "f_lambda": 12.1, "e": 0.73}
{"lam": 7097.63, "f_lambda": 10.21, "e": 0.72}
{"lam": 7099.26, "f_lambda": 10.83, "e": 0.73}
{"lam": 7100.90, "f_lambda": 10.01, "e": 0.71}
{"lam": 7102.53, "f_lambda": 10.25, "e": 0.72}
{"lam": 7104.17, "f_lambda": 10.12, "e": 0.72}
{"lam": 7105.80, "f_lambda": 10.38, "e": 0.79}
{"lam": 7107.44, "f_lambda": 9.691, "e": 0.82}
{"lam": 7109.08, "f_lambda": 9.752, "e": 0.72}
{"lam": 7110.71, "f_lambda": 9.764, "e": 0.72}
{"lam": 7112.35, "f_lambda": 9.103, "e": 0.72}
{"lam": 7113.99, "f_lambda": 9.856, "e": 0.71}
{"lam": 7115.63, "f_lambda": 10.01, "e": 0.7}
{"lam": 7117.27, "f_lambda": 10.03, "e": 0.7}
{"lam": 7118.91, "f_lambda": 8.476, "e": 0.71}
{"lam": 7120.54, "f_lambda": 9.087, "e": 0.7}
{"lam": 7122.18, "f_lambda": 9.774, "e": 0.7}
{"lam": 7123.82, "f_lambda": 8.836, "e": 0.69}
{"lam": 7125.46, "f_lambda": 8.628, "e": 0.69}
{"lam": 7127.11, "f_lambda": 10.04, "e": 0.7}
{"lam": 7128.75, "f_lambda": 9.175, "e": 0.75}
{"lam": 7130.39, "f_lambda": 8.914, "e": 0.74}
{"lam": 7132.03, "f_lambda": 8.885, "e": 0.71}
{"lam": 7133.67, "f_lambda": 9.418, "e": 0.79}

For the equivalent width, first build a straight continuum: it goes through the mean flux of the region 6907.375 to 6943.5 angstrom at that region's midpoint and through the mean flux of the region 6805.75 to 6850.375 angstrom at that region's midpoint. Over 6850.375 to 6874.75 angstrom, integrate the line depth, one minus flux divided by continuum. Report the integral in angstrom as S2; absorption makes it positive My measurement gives 0.9 angstrom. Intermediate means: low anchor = 7.54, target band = 7.34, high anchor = 7.77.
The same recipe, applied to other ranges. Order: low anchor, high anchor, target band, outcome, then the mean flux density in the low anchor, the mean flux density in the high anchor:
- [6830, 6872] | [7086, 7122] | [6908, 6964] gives 4.8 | 7.61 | 10.4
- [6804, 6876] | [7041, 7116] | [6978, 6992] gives 1.6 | 7.44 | 10.6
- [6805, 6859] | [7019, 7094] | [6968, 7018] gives 7.1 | 7.56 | 10.4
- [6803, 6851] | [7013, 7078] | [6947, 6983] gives 6.0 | 7.5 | 10.1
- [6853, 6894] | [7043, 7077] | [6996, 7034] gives 3.0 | 7.57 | 10.5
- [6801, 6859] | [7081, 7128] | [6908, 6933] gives 1.8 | 7.52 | 10.3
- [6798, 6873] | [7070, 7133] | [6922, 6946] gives 2.3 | 7.41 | 10.3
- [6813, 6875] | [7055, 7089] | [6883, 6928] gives 2.9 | 7.5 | 10.9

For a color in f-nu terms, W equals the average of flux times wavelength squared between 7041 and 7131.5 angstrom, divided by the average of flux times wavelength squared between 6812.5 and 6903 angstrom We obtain 1.5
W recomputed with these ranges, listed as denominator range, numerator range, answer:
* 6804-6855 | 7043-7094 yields 1.54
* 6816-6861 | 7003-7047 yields 1.31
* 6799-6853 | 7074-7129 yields 1.51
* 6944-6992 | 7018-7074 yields 1.31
